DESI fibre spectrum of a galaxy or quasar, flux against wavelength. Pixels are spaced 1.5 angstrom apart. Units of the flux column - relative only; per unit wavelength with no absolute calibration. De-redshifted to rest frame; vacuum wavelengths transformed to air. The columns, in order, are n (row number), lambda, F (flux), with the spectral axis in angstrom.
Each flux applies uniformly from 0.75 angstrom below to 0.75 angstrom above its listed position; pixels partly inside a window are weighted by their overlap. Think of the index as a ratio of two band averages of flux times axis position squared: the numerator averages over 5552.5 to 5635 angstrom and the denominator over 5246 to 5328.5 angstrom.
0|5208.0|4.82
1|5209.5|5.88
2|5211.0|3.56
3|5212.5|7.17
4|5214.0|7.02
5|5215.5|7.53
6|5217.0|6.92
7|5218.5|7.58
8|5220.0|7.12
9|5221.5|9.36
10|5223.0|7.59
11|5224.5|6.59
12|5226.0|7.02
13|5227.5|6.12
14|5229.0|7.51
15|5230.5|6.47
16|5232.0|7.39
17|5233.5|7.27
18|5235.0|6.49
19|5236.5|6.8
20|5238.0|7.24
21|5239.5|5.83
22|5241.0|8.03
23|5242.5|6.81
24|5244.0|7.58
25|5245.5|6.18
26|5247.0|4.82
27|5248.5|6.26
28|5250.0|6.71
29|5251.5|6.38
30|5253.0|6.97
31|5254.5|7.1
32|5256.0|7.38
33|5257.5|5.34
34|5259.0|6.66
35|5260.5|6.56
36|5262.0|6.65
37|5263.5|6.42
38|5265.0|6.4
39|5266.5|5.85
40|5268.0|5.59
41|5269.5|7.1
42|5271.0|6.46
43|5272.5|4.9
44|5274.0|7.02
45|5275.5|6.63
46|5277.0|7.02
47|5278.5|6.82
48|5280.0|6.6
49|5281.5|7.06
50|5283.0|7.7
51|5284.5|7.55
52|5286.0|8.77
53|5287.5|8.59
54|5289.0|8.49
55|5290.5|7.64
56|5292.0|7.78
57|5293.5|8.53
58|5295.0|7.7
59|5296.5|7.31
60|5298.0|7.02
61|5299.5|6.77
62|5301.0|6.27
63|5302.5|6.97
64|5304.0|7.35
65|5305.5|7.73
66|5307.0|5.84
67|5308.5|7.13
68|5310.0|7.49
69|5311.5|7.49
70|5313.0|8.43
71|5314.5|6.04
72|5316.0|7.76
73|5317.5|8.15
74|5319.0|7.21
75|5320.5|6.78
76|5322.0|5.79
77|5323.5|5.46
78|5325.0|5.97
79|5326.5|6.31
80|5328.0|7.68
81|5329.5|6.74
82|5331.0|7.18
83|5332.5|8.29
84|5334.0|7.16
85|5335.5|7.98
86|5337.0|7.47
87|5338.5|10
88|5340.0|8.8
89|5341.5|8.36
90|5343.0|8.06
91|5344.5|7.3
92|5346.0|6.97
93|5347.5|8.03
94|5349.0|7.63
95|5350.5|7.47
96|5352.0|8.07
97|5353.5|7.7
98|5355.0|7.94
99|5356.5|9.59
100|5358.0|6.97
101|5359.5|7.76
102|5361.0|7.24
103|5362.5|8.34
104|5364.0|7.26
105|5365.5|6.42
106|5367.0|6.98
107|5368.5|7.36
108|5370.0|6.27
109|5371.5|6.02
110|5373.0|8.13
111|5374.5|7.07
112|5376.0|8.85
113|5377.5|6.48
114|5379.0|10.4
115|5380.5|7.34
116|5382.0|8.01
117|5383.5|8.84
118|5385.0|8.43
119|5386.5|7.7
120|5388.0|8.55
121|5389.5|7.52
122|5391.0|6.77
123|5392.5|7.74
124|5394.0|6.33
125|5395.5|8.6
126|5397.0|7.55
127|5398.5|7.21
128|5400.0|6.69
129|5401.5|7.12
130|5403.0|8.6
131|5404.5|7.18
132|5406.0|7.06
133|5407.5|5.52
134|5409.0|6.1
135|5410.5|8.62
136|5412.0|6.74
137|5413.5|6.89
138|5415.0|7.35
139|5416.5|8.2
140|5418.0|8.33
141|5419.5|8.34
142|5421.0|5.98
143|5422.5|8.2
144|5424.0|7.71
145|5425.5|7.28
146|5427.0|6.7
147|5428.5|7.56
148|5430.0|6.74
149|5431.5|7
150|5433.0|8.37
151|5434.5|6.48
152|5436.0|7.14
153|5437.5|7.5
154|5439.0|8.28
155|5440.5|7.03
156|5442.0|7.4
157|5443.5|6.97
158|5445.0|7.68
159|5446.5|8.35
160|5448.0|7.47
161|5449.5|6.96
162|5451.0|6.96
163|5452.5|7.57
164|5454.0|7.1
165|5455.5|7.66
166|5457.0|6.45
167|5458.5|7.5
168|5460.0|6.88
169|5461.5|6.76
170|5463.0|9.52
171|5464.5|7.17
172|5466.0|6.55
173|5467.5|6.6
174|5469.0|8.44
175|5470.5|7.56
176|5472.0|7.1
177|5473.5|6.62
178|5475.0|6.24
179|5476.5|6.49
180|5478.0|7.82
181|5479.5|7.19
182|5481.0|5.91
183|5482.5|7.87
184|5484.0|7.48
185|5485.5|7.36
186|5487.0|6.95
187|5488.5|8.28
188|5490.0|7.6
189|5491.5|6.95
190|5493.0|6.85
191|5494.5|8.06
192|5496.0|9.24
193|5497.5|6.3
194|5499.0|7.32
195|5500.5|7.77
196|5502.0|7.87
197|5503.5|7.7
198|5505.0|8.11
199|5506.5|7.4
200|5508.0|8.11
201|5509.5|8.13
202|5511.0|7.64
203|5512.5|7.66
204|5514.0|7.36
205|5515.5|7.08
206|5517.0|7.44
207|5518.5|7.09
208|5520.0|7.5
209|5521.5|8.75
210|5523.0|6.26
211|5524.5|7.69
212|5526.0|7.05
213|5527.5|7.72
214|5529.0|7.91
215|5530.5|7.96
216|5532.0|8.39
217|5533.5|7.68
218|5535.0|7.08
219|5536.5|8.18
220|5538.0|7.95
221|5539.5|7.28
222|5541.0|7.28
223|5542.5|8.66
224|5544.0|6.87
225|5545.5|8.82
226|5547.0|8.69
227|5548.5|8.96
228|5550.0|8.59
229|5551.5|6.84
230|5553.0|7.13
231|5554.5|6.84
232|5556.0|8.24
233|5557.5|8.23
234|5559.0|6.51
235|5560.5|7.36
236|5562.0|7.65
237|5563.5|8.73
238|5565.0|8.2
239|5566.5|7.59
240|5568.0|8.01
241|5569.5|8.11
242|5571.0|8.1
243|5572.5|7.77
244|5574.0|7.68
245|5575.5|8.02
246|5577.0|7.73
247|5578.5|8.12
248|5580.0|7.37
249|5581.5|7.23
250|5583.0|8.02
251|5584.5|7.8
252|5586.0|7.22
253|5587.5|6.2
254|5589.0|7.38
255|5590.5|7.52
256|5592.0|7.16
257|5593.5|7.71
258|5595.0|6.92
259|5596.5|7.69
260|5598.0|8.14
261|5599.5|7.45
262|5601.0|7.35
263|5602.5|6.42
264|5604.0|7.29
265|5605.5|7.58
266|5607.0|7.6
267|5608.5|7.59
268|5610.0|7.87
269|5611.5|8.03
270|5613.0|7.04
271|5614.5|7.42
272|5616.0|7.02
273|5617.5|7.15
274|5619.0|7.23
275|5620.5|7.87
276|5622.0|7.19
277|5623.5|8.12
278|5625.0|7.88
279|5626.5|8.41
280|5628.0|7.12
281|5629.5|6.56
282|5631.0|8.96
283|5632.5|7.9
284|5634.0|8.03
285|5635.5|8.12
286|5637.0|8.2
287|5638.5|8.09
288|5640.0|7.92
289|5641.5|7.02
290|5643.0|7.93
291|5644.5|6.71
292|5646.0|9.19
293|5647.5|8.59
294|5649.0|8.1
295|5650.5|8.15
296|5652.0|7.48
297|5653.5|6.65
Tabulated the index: 1.23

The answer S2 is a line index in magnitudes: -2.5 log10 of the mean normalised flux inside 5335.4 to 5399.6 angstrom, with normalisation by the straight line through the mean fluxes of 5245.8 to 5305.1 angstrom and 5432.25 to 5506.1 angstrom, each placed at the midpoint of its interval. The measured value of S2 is -0.09 mag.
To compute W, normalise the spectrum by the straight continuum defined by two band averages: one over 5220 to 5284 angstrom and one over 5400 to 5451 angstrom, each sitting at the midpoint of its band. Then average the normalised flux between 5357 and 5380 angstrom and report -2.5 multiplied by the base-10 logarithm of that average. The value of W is -0.05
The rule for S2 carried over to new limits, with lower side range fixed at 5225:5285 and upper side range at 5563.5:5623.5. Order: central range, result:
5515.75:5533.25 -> -0.03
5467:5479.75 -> 0.02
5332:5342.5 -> -0.20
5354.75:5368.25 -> -0.10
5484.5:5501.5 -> -0.03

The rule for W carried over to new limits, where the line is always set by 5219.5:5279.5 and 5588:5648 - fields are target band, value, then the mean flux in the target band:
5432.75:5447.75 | -0.05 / 7.49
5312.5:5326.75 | 0.02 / 6.78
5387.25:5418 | -0.04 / 7.34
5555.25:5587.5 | -0.04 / 7.76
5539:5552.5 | -0.08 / 8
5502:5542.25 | -0.04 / 7.65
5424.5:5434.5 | -0.01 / 7.23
